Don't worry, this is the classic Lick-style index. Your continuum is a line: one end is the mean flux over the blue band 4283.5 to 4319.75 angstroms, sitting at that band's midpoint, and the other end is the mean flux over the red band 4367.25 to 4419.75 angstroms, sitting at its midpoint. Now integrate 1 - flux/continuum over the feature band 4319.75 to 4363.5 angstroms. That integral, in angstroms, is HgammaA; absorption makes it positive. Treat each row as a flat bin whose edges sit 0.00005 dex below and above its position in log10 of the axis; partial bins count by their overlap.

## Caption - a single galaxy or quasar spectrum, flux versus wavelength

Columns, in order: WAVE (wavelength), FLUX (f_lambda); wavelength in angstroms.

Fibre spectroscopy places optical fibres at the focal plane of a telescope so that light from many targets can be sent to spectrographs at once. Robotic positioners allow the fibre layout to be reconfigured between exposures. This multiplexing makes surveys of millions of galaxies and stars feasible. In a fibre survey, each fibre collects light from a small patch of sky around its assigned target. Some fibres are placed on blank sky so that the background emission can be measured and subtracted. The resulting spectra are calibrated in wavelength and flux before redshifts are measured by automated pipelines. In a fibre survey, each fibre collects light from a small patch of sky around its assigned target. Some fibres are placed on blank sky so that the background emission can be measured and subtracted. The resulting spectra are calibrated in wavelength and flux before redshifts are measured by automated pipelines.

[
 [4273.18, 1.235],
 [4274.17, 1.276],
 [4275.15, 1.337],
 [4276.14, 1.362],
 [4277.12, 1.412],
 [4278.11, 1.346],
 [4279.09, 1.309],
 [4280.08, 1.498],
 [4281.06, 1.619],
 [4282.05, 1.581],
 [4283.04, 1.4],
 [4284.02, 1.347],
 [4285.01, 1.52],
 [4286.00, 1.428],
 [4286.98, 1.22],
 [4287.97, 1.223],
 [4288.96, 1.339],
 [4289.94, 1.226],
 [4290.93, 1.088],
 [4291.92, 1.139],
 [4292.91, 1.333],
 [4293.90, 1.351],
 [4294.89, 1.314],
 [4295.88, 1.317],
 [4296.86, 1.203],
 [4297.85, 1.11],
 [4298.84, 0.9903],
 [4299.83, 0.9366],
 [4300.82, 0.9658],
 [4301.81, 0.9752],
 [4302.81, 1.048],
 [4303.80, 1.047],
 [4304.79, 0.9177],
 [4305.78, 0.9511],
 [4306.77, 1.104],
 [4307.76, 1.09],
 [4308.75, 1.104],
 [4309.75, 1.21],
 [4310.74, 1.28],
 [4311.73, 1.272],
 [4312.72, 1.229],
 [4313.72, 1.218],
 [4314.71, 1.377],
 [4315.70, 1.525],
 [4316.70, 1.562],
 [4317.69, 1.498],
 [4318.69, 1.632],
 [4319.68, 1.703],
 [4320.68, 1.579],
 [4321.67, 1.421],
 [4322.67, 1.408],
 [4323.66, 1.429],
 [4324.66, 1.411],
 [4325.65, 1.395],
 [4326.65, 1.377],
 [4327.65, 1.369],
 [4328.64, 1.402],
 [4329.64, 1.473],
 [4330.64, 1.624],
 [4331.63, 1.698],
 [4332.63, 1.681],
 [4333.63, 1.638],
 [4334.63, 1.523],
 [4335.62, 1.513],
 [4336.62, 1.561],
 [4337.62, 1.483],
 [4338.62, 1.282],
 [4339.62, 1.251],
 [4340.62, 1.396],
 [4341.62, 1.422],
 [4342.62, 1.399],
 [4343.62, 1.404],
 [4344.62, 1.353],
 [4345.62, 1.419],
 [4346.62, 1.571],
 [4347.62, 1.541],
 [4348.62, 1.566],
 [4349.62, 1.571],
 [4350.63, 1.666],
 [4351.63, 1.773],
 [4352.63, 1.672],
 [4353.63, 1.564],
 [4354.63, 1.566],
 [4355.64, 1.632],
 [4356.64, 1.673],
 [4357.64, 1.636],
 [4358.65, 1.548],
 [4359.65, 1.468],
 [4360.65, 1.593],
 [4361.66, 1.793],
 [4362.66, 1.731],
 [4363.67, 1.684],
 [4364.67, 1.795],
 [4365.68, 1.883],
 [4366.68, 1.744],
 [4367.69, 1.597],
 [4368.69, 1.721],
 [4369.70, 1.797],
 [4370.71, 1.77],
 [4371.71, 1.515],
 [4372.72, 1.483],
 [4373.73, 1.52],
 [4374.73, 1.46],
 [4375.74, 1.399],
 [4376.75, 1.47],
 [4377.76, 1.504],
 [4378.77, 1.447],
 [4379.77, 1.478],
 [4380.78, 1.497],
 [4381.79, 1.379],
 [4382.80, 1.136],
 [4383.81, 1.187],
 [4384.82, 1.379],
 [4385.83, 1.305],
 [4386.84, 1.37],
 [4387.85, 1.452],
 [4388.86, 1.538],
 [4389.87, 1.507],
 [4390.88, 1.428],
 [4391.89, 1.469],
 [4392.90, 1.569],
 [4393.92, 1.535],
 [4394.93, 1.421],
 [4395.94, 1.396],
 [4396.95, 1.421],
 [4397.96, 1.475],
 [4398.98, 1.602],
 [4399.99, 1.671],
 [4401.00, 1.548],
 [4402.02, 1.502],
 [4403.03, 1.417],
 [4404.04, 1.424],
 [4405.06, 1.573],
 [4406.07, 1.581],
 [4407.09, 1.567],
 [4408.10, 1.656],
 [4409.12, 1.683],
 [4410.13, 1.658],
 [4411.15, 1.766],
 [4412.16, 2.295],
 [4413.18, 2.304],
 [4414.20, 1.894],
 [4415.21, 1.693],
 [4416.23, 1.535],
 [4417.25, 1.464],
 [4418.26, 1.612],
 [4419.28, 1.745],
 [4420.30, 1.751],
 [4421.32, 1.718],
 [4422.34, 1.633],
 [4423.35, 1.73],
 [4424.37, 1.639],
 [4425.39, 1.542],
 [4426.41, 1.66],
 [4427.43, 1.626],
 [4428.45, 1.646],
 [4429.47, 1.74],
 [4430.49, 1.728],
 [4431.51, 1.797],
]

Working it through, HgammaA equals -4.9 angstroms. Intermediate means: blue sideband 1.23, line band 1.53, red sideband 1.55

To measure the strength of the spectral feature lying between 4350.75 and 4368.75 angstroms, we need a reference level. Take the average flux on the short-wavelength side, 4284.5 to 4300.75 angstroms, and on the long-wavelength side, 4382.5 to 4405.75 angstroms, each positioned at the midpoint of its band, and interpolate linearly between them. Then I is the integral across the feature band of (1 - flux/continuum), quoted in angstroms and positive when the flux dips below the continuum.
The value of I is -3.8 angstroms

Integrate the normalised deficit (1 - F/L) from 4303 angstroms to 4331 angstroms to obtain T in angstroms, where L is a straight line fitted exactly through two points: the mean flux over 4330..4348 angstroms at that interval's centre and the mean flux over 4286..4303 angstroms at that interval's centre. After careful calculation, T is -0.1 angstroms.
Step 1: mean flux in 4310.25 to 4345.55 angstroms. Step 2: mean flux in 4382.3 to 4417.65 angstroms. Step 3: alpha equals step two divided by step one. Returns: 1.1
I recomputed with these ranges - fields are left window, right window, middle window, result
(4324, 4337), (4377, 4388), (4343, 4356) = -0.87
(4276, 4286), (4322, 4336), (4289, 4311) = 5.07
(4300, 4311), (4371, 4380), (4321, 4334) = -3.24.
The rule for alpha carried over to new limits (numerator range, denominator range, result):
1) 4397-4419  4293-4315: 1.46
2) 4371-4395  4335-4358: 0.95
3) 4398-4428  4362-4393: 1.10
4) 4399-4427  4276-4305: 1.34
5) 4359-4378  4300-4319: 1.36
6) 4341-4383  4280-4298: 1.18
